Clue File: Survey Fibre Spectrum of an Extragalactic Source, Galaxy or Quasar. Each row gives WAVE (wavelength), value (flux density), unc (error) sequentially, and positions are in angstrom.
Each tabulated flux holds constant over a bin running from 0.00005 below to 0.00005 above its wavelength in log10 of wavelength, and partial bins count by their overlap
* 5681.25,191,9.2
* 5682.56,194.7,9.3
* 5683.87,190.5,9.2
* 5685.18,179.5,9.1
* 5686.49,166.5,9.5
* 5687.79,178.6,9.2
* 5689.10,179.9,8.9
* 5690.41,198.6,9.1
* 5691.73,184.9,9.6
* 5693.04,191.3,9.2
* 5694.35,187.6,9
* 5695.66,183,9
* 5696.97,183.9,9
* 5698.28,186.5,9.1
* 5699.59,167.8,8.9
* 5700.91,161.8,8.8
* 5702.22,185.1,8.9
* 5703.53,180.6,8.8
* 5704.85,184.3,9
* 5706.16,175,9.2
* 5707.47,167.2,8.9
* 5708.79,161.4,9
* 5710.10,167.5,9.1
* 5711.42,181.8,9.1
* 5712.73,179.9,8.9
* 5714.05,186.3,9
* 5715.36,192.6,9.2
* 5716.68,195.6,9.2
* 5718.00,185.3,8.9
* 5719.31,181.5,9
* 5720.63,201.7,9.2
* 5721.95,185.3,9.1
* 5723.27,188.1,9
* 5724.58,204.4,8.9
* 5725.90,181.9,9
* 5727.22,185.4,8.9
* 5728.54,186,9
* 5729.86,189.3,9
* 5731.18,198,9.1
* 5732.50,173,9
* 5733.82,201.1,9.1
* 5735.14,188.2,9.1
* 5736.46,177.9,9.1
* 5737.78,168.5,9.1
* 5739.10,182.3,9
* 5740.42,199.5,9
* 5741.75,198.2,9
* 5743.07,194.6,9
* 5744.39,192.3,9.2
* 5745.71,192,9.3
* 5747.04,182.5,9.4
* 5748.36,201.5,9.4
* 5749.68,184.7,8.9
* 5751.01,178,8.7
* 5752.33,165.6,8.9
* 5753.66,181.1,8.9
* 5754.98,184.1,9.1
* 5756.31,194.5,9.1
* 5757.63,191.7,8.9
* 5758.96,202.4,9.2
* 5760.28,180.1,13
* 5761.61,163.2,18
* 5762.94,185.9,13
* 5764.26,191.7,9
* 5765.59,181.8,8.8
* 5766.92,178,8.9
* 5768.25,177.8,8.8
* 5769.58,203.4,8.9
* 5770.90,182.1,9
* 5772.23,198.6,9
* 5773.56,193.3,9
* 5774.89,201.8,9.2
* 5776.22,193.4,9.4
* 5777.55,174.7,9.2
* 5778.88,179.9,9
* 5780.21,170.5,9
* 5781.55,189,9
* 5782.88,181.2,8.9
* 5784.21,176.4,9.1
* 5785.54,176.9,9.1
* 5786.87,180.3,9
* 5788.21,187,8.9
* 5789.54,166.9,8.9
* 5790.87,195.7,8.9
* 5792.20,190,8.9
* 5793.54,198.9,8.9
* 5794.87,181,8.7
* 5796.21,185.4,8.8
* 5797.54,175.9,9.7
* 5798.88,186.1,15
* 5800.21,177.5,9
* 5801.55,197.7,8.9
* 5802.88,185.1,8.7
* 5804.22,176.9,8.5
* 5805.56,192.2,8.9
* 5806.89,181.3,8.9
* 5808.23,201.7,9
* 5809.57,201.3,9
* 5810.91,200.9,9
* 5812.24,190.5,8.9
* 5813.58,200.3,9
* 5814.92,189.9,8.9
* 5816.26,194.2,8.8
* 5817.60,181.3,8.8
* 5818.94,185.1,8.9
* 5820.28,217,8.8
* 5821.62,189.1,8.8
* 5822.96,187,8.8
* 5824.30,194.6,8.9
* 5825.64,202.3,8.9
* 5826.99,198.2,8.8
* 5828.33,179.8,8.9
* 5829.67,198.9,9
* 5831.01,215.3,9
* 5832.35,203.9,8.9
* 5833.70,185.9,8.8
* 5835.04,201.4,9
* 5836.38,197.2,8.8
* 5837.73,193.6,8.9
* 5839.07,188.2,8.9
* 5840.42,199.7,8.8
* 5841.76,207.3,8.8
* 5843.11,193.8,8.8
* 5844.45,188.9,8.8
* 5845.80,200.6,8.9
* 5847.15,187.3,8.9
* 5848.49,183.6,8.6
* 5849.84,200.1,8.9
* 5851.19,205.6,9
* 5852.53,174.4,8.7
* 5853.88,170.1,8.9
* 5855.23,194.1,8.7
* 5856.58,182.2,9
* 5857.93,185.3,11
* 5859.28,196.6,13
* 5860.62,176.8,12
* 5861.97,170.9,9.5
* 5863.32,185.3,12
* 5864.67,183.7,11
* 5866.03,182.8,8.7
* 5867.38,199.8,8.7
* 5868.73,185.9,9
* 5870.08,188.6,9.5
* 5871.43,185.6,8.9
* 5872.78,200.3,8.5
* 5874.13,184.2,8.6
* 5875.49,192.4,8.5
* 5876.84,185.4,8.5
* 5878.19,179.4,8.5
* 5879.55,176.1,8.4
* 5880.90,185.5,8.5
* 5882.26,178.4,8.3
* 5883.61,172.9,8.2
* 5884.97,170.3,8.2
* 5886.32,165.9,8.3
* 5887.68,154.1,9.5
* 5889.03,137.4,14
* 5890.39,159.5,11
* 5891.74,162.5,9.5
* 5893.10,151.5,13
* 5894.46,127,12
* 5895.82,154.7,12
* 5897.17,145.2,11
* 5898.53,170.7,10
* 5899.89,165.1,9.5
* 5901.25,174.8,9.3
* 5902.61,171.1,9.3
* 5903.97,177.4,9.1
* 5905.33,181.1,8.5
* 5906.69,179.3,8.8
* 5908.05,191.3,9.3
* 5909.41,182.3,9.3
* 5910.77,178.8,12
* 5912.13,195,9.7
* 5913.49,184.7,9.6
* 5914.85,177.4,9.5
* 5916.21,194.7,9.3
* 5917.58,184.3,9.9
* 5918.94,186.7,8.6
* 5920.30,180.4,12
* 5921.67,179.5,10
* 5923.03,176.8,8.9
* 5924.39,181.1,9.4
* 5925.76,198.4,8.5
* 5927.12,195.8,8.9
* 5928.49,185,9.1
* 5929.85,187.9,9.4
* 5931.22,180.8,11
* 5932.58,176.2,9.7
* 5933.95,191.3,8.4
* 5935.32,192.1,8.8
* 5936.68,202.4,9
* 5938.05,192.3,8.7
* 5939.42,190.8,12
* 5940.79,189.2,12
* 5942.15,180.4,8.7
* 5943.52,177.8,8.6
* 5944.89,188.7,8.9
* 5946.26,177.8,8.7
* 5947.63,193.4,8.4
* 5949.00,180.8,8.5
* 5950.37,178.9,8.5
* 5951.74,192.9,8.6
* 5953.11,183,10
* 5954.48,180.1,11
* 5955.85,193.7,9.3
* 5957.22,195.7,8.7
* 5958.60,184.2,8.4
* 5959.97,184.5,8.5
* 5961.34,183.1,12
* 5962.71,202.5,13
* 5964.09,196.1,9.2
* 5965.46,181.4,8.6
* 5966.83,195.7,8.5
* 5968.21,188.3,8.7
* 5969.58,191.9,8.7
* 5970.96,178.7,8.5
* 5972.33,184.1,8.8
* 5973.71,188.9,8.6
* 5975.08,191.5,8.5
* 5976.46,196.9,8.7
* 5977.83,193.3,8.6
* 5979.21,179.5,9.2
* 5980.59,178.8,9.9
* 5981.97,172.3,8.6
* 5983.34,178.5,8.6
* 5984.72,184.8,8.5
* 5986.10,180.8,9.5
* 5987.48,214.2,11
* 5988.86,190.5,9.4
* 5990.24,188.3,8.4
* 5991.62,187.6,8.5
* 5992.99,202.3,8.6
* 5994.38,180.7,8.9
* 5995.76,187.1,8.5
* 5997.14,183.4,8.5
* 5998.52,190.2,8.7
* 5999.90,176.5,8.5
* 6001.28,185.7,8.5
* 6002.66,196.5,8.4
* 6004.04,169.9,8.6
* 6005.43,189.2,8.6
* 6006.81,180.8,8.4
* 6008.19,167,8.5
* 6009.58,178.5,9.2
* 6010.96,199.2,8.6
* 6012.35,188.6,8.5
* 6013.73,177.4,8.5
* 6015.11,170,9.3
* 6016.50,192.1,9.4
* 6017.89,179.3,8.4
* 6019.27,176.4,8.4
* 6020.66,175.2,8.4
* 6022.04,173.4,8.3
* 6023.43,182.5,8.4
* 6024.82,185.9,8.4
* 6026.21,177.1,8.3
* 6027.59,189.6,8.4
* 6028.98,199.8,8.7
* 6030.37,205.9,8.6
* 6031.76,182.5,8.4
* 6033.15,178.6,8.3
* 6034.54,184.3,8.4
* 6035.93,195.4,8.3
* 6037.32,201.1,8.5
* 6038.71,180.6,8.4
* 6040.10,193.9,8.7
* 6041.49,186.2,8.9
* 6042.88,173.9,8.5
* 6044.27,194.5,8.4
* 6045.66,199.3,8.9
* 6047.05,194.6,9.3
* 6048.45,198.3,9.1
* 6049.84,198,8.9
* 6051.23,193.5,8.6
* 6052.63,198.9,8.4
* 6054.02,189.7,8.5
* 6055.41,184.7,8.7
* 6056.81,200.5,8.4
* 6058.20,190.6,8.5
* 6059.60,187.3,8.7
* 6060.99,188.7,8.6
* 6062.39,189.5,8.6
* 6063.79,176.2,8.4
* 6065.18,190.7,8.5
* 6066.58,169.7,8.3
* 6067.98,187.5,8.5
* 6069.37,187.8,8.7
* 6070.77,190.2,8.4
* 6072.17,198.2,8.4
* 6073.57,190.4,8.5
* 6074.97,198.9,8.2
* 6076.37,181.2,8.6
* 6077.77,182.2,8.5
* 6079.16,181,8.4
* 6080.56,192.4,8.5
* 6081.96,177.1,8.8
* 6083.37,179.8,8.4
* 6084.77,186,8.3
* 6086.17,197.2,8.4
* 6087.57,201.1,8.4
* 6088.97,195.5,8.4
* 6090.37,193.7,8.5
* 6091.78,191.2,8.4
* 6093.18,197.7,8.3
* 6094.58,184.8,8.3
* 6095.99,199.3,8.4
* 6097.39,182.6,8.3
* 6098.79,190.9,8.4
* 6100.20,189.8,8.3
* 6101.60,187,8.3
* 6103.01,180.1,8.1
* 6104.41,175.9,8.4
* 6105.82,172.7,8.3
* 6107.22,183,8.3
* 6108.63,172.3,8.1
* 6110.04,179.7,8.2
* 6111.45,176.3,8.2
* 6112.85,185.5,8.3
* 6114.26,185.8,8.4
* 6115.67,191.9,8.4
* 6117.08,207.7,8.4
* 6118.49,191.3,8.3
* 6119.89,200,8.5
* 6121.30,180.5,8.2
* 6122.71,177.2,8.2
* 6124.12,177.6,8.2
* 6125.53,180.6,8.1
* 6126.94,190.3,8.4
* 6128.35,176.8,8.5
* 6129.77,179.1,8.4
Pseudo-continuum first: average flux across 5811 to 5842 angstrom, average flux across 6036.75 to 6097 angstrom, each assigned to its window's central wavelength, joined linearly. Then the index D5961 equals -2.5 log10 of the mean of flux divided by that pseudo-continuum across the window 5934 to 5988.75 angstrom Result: 0.03 mag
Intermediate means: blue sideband 196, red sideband 190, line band 188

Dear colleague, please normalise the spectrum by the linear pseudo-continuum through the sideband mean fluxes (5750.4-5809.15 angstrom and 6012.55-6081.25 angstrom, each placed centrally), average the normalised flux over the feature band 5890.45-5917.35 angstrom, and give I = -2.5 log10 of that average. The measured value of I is 0.09 mag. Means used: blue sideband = 185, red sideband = 188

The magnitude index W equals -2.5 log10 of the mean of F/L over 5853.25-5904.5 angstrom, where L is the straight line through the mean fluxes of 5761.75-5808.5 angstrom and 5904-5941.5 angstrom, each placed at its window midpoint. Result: 0.07 mag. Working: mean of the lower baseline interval 185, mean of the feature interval 174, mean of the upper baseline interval 186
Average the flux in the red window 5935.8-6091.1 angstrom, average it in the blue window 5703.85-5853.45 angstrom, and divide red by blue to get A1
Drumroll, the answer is 1.00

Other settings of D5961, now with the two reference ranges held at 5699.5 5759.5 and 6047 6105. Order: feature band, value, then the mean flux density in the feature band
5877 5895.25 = 0.145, 164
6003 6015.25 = 0.044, 181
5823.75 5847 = -0.059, 197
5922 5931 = 0.003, 187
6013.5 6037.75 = 0.023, 185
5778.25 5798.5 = 0.020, 182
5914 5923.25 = 0.025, 183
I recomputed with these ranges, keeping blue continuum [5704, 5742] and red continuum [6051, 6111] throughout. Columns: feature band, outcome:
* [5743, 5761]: -0.01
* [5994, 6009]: 0.03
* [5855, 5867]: 0.01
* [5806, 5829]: -0.05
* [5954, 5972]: -0.01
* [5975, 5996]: -0.01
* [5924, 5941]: -0.02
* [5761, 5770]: 0.02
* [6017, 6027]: 0.05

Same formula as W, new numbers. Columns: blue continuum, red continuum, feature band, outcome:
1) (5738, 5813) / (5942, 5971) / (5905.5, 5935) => 0.011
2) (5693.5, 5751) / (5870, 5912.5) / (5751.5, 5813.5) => -0.034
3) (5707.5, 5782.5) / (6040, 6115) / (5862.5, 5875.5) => -0.009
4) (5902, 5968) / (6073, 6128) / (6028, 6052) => -0.030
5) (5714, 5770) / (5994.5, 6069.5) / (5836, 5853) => -0.040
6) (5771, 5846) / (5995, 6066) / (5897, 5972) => 0.021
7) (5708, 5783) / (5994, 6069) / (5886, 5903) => 0.190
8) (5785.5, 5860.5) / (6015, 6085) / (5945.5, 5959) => 0.018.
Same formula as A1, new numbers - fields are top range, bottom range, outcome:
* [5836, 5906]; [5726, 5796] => 0.96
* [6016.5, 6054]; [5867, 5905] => 1.10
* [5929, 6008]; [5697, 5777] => 1.01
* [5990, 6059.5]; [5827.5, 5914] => 1.03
